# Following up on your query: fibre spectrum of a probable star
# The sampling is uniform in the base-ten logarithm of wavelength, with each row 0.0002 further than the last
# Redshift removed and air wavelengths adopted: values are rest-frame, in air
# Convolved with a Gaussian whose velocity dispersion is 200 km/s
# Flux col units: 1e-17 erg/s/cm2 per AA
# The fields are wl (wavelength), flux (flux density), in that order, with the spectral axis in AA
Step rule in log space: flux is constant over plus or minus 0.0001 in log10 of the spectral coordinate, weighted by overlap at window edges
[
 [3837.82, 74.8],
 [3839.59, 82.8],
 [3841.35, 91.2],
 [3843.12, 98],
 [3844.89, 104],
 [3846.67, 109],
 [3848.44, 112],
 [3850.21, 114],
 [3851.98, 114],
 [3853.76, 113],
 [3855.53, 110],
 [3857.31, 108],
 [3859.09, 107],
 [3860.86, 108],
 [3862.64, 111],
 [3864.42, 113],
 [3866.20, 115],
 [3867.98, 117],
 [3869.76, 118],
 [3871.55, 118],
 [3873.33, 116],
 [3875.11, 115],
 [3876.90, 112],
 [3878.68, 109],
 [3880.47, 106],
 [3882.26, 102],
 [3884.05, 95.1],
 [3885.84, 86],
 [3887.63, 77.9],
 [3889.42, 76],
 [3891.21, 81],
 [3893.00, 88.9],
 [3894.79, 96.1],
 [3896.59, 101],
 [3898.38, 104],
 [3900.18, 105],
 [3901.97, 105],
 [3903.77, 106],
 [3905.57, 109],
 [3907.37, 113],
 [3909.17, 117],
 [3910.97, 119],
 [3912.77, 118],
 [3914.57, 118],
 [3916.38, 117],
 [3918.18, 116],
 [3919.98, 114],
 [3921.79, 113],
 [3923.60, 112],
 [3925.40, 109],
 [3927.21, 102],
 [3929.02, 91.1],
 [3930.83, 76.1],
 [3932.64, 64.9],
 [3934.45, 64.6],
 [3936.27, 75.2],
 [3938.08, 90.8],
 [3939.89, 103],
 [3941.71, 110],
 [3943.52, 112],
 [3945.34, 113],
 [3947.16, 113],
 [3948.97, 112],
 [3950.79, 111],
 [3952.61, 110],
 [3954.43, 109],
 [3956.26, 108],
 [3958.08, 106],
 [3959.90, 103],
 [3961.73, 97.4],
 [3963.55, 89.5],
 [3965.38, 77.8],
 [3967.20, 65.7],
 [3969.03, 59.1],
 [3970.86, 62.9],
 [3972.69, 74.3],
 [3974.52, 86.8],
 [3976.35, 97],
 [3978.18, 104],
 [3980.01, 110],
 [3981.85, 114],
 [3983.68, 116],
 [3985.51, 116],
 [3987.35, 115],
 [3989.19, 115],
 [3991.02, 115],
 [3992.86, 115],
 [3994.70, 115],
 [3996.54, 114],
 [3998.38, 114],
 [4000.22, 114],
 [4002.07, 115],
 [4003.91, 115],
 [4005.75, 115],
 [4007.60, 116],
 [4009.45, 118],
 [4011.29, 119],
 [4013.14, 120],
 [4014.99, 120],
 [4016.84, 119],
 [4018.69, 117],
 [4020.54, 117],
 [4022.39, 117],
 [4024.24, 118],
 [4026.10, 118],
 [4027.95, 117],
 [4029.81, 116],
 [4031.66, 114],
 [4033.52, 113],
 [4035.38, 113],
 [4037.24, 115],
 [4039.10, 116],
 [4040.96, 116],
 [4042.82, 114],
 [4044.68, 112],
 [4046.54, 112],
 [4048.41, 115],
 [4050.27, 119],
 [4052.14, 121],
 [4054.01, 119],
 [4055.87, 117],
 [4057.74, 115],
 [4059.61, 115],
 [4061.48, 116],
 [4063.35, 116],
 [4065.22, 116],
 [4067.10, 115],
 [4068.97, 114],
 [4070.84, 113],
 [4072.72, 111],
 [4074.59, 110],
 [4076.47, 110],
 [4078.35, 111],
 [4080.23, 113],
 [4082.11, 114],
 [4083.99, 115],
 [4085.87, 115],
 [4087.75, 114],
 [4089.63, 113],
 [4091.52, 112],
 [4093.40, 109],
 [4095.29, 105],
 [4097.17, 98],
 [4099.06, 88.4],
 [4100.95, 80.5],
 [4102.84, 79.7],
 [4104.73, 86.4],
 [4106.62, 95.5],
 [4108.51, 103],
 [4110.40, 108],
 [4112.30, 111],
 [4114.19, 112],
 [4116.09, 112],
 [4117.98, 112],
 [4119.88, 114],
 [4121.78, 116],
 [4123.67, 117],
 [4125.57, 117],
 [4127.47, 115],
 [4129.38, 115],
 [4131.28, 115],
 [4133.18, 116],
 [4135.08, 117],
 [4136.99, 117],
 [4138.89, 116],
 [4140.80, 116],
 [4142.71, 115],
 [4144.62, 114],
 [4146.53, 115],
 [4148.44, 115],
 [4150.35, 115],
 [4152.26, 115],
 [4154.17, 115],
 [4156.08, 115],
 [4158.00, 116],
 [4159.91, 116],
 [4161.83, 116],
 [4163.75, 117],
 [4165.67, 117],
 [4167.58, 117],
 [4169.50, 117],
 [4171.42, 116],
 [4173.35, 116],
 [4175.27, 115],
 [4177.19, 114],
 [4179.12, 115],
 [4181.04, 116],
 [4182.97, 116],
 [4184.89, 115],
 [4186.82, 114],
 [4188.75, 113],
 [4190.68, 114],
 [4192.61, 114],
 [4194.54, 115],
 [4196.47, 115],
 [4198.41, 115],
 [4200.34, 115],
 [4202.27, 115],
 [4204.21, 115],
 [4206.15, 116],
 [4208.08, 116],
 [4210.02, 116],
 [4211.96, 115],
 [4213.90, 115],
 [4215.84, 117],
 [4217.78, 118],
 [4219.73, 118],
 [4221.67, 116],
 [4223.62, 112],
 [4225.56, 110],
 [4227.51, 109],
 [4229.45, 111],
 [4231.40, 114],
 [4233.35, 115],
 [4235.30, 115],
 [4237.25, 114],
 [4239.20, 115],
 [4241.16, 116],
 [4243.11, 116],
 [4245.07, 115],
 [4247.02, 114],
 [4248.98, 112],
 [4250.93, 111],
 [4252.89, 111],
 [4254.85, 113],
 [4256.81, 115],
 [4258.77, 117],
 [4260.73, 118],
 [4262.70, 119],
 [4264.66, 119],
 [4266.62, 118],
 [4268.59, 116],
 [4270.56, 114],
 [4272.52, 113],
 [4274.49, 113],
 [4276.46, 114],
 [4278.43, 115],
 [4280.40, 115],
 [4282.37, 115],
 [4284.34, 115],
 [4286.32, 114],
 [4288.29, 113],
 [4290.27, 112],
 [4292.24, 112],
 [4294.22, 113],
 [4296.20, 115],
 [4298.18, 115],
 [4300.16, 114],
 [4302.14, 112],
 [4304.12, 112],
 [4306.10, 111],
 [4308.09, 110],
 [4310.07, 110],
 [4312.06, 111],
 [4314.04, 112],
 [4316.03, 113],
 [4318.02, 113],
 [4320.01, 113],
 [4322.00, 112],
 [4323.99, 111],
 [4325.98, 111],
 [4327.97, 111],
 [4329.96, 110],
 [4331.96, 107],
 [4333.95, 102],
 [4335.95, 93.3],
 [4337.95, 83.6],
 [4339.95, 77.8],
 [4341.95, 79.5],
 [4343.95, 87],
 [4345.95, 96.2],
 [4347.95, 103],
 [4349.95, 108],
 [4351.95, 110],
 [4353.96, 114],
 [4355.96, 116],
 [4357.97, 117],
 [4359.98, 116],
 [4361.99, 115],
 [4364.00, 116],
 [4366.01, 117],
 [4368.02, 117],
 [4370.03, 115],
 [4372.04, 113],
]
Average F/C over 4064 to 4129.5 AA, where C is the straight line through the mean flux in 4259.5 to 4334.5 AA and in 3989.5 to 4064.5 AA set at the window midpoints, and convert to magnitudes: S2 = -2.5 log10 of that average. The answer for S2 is 0.07 mag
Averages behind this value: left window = 116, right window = 113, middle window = 108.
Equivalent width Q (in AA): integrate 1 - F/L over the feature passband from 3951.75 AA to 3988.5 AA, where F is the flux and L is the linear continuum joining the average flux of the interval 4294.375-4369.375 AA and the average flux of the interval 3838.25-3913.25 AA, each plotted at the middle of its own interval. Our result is 3.28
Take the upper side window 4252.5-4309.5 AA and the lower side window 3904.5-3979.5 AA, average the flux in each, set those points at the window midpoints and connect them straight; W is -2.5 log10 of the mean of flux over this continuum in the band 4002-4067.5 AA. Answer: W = -0.129 mag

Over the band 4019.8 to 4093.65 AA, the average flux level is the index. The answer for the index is 115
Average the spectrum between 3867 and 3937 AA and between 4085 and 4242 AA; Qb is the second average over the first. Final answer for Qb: 1.10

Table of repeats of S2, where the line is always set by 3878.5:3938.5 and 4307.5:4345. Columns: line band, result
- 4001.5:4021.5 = -0.17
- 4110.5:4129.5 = -0.12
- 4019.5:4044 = -0.15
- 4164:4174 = -0.15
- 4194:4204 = -0.13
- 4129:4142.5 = -0.14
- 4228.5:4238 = -0.11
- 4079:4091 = -0.13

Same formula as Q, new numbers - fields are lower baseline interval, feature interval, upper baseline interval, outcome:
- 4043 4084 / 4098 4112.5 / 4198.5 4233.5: 2.7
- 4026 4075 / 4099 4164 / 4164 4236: 2.5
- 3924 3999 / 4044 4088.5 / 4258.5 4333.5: -4.8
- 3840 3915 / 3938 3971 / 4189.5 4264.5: 2.8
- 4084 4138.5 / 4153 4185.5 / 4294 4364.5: -2.4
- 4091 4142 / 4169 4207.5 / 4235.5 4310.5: -1.6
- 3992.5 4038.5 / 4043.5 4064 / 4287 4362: -0.2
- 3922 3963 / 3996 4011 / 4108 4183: -1.6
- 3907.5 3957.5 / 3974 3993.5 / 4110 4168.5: -0.5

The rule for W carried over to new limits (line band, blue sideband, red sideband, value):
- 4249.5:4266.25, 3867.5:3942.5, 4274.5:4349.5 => -0.083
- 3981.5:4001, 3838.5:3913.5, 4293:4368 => -0.089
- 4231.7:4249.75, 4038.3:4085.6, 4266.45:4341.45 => -0.033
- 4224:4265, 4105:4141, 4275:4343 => -0.041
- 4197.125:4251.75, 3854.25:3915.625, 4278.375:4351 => -0.073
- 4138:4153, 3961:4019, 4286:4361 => -0.087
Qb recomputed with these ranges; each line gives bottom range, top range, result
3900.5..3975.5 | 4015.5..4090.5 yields 1.16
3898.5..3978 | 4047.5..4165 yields 1.12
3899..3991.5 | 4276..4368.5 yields 1.07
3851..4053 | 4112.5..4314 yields 1.08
